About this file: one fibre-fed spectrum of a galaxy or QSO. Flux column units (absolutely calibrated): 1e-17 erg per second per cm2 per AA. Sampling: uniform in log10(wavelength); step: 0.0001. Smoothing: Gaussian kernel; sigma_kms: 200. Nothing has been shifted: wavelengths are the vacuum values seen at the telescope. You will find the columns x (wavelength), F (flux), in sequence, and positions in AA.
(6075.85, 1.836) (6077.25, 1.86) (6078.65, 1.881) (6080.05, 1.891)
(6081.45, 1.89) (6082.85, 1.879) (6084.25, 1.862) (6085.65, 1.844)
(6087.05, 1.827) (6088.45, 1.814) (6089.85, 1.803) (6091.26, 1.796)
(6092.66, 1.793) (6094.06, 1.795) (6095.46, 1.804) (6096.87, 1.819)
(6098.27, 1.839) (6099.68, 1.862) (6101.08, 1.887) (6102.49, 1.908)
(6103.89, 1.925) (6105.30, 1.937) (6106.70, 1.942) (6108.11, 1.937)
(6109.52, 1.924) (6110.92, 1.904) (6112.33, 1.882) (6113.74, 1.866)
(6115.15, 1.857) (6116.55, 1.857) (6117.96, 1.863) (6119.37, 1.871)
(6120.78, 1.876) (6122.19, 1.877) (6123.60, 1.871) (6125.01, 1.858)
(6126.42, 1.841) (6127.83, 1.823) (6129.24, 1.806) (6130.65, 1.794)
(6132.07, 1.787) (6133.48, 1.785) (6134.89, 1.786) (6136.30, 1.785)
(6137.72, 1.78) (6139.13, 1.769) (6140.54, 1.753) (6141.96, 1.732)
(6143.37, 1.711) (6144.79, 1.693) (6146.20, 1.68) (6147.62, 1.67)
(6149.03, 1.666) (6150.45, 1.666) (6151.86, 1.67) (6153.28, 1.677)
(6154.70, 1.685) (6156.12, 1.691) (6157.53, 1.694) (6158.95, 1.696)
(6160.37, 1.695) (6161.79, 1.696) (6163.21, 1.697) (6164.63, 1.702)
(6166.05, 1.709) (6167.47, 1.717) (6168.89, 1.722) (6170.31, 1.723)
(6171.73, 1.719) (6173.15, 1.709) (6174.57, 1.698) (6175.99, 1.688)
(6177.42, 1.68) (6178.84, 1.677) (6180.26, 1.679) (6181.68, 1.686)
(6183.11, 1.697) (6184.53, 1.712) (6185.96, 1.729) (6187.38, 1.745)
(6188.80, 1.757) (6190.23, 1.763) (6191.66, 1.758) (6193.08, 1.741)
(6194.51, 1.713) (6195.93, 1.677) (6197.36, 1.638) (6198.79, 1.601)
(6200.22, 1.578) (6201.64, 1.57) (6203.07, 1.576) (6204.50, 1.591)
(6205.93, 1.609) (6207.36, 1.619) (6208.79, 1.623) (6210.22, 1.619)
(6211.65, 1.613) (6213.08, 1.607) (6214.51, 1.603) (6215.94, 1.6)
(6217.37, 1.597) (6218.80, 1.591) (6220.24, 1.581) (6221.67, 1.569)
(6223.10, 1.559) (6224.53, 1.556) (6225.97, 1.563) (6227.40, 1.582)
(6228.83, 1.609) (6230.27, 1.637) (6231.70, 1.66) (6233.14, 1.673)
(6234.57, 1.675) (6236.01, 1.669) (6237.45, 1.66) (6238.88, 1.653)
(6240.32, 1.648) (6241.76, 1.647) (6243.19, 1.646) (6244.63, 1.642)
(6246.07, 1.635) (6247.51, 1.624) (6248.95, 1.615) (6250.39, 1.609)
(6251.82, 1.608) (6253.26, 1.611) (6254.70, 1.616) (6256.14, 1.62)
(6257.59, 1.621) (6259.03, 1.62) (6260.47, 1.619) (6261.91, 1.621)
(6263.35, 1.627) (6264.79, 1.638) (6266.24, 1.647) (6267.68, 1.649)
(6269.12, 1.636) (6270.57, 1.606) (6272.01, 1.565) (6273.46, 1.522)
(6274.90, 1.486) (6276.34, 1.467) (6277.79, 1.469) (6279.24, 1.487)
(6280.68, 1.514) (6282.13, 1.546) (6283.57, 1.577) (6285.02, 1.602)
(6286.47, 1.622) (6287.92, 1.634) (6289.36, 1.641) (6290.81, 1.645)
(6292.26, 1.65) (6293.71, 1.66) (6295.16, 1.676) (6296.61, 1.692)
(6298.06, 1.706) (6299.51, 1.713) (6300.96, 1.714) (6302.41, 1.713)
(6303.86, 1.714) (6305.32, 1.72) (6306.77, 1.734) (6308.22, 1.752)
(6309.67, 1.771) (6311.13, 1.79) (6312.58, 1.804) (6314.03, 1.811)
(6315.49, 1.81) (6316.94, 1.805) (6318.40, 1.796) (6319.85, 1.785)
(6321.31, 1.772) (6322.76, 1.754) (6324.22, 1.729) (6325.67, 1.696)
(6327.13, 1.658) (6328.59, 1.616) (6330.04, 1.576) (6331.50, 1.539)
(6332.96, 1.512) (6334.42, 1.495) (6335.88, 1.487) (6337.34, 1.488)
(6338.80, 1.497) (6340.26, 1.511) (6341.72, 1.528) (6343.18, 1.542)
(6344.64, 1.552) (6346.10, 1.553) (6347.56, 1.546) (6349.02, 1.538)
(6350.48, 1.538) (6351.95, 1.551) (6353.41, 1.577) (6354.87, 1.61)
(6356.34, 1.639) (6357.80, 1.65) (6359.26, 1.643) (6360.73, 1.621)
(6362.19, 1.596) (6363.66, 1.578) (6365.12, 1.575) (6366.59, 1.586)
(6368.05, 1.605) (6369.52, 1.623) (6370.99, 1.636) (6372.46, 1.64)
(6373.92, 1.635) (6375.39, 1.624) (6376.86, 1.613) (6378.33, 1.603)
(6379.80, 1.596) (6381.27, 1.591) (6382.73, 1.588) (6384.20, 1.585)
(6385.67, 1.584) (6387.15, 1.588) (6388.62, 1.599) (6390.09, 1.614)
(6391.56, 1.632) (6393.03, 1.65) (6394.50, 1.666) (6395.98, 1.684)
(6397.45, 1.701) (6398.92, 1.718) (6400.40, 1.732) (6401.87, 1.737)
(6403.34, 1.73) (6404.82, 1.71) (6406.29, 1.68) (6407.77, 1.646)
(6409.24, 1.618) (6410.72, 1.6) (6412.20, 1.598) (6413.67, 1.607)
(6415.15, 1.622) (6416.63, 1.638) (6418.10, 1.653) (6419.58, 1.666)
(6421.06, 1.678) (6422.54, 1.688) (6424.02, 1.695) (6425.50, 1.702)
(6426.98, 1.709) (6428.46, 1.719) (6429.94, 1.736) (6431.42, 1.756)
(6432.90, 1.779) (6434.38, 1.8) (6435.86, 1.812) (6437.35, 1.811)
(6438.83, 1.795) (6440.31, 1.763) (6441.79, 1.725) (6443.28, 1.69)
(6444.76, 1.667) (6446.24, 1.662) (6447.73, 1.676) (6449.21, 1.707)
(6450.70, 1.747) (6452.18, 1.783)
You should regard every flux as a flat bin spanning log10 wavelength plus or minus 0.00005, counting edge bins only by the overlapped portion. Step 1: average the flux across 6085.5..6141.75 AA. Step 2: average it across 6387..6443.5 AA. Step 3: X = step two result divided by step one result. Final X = 0.9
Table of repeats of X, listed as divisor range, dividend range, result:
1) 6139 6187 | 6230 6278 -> 0.95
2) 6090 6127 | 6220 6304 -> 0.87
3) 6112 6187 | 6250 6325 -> 0.95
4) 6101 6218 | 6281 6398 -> 0.94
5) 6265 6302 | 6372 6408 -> 1.02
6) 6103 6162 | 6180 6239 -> 0.92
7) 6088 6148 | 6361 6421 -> 0.89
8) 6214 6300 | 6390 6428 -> 1.04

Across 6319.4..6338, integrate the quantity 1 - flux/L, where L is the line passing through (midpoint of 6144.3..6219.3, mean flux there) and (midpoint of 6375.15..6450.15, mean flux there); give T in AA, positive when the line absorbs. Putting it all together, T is 0.6 AA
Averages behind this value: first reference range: 1.67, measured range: 1.62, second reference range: 1.68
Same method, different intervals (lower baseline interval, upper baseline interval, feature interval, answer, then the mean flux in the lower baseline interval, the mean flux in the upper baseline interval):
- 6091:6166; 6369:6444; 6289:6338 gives 0.68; 1.79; 1.67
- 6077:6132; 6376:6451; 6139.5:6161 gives 1.64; 1.86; 1.68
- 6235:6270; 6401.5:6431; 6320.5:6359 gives 1.62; 1.63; 1.67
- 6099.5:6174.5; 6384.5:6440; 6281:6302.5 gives 0.99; 1.78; 1.69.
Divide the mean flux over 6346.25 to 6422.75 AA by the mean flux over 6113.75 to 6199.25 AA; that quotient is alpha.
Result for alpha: 0.94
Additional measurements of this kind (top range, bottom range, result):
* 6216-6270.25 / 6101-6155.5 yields 0.90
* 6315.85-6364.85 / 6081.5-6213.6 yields 0.92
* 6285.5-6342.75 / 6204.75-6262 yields 1.03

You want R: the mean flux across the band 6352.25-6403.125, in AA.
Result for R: 1.63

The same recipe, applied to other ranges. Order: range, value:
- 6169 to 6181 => 1.7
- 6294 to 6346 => 1.67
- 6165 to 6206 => 1.69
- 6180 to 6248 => 1.64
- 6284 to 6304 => 1.67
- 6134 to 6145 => 1.75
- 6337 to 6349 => 1.53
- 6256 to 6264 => 1.62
